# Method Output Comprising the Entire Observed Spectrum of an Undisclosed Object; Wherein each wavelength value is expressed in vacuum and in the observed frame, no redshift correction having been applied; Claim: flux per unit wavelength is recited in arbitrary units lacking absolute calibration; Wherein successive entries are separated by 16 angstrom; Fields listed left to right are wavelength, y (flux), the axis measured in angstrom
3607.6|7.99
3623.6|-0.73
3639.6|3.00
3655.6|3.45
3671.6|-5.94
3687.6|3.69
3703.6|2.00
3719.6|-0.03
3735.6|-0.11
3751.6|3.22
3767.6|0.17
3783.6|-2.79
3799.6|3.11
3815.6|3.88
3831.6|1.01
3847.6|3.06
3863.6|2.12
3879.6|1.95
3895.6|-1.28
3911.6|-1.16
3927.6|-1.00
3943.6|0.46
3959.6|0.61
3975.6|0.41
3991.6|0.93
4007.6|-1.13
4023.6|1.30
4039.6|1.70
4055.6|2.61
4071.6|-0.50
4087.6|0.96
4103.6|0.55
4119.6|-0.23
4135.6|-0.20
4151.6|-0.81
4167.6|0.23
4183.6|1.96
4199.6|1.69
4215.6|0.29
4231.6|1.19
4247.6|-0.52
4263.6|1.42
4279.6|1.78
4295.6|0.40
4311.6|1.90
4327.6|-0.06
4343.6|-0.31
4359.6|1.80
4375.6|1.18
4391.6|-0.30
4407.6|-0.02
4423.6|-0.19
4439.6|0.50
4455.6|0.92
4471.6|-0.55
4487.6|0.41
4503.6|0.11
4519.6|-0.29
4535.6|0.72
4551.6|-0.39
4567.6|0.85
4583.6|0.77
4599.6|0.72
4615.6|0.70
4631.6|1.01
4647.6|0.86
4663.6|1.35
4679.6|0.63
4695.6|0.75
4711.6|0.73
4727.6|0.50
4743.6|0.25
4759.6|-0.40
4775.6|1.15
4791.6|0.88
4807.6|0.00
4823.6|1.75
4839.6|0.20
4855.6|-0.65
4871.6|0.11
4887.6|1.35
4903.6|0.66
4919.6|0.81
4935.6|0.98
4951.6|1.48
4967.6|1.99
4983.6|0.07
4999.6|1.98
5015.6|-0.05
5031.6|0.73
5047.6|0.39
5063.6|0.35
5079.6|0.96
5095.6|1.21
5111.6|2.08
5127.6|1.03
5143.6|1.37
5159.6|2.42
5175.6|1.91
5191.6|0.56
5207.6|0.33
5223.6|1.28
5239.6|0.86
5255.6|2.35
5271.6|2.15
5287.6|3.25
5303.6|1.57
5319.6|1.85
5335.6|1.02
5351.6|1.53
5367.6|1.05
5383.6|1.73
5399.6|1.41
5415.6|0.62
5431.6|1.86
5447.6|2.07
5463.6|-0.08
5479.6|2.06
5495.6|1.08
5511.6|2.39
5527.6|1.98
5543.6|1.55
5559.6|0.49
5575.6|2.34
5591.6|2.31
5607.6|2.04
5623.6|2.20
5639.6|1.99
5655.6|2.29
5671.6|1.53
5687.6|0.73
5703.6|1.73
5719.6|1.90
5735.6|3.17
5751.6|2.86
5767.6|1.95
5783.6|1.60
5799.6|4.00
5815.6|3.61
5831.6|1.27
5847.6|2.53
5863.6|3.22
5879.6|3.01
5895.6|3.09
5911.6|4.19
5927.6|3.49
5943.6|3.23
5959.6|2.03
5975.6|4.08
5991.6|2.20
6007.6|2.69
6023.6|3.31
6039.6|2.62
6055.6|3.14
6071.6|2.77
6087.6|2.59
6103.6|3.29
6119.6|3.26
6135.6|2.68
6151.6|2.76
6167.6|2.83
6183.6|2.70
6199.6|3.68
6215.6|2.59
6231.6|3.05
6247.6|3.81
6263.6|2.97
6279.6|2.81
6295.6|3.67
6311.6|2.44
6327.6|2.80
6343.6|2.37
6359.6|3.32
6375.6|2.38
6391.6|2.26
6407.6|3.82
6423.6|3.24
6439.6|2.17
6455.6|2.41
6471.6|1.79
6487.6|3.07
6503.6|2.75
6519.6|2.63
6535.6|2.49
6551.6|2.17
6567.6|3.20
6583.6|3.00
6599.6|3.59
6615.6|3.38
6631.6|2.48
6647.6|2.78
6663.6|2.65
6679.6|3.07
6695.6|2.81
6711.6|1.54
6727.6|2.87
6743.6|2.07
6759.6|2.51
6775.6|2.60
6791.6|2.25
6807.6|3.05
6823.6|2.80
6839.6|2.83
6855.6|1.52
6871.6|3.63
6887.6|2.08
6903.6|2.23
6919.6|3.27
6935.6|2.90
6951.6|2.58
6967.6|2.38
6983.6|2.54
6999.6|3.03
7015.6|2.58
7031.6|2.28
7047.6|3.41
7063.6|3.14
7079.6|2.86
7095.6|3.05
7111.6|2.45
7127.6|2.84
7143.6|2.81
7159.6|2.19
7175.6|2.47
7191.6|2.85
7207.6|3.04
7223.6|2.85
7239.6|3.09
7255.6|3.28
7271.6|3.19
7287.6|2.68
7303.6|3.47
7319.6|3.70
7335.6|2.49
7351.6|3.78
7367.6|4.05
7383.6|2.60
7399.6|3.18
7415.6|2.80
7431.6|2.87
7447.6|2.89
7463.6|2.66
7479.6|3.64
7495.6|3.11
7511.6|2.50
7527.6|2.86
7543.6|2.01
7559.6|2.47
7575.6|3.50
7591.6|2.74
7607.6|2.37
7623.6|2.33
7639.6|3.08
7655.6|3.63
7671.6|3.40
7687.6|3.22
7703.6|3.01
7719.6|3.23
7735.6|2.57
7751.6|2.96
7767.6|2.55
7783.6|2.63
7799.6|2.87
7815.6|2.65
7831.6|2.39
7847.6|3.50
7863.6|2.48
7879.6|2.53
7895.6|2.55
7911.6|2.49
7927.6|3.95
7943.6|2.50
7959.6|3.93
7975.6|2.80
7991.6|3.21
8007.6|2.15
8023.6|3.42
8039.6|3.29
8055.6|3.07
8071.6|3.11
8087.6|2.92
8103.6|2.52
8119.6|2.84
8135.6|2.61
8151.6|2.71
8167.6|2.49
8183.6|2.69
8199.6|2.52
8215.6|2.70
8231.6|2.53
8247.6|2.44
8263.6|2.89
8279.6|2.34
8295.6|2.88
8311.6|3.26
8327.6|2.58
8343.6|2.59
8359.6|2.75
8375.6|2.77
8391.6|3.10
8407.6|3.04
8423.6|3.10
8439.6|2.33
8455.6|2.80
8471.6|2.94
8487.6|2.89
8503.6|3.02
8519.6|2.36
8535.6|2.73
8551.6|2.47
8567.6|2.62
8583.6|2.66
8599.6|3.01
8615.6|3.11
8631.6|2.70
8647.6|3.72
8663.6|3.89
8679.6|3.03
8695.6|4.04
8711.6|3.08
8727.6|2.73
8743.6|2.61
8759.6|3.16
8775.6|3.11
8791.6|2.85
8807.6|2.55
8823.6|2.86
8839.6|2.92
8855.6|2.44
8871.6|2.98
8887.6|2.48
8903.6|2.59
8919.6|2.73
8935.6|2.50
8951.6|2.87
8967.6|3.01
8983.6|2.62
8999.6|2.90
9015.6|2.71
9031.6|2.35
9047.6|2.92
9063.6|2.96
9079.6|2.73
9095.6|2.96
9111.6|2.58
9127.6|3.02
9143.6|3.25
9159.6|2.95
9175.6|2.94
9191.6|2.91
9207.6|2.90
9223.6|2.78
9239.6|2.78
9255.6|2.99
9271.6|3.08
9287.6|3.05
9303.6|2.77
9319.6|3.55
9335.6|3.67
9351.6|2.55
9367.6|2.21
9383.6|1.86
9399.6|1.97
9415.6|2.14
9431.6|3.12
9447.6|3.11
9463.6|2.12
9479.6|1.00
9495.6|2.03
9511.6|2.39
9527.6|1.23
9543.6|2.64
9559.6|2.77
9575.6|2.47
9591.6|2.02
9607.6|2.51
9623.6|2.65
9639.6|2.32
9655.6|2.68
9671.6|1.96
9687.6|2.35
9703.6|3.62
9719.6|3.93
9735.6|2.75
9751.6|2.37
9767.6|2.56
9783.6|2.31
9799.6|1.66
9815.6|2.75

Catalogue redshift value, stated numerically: 0.32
